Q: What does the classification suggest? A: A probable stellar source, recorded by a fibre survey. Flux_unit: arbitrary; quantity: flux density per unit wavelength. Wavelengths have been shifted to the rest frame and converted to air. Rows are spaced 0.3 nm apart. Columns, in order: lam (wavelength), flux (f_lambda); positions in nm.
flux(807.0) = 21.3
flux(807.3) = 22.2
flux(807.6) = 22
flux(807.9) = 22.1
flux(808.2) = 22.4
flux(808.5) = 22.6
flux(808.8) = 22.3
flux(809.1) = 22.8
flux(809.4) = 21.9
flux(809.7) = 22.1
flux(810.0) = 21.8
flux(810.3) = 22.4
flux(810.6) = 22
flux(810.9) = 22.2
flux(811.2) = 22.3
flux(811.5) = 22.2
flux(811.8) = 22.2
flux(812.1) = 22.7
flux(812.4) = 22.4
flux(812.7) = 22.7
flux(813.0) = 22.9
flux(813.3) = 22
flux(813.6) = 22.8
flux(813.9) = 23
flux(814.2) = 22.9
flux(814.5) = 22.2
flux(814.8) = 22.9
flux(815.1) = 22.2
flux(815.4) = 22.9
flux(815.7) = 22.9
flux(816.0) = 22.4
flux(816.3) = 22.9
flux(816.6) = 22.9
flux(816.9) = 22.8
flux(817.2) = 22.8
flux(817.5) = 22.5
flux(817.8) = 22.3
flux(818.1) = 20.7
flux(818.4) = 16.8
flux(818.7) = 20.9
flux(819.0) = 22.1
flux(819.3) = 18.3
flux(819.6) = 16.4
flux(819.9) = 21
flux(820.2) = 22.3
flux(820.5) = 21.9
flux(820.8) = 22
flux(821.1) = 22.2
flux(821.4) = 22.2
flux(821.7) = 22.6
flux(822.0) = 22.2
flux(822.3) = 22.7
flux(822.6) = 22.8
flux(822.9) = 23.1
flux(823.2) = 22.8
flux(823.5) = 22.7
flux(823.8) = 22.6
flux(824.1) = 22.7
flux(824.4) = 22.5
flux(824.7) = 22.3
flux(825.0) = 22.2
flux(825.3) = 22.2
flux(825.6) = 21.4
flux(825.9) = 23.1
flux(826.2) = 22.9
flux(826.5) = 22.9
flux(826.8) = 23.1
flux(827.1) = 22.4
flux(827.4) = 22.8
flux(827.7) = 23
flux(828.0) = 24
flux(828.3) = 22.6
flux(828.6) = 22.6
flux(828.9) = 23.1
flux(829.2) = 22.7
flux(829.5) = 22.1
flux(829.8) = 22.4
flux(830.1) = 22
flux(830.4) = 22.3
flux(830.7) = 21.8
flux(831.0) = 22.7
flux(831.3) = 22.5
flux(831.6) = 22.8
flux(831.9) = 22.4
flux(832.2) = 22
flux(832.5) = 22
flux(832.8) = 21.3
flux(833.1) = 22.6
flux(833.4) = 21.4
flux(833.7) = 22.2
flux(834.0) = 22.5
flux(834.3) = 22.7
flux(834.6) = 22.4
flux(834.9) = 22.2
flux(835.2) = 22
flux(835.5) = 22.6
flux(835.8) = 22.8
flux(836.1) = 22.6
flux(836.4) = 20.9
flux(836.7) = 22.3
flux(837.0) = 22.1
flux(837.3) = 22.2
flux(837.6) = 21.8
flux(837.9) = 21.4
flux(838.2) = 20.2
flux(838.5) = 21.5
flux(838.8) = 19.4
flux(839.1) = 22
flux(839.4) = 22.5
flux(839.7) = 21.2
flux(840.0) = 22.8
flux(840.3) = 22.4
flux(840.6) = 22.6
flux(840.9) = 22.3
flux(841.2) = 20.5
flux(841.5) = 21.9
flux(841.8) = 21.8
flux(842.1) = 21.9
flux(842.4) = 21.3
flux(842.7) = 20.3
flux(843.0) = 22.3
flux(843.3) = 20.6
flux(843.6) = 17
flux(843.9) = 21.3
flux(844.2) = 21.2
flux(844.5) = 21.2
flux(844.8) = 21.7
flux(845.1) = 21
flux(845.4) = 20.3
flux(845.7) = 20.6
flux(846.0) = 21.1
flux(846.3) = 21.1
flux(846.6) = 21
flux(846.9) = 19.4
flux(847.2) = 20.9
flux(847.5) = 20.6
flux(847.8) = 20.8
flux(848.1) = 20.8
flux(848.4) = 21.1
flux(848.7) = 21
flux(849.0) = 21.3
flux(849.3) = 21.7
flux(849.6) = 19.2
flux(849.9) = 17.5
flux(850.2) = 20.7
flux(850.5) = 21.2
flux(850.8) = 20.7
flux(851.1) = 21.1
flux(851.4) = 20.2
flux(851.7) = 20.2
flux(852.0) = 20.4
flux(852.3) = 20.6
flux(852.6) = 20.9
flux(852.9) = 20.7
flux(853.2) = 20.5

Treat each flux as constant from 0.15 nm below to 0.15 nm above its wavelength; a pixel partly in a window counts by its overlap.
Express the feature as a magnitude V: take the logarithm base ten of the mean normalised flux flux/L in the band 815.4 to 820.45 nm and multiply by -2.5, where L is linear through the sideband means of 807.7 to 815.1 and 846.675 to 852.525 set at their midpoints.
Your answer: 0.04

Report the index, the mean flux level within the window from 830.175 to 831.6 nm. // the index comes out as 22.4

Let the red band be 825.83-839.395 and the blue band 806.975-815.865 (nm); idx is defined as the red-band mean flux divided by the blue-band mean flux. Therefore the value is 0.99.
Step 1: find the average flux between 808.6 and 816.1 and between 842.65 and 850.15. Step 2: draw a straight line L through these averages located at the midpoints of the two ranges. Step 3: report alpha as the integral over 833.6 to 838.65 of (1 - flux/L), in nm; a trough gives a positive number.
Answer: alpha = -0.21 nm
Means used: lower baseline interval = 22.4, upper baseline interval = 20.6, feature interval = 22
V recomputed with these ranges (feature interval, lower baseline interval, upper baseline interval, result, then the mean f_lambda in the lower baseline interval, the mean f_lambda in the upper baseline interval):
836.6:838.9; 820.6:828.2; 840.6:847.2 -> 0.01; 22.6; 21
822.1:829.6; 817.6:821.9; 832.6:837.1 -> -0.06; 20.9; 22.2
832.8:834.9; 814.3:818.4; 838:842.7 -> -0.02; 22.3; 21.6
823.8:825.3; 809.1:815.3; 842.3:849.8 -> -0.03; 22.4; 20.7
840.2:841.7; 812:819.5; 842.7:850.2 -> -0.05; 22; 20.6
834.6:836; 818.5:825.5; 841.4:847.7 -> -0.06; 21.8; 20.9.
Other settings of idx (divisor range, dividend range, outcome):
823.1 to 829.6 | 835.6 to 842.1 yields 0.96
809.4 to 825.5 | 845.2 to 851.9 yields 0.93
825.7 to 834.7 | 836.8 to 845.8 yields 0.95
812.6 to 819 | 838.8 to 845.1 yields 0.96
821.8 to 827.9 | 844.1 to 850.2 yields 0.91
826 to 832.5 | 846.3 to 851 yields 0.91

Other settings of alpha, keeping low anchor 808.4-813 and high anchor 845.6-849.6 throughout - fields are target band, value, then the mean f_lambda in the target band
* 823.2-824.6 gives -0.05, 22.6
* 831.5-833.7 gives -0.07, 22.1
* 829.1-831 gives -0.06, 22.2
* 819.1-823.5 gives 0.05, 21.7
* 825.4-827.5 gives -0.09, 22.6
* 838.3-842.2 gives -0.11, 21.7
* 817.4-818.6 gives 0.08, 20.5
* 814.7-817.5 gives -0.08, 22.7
